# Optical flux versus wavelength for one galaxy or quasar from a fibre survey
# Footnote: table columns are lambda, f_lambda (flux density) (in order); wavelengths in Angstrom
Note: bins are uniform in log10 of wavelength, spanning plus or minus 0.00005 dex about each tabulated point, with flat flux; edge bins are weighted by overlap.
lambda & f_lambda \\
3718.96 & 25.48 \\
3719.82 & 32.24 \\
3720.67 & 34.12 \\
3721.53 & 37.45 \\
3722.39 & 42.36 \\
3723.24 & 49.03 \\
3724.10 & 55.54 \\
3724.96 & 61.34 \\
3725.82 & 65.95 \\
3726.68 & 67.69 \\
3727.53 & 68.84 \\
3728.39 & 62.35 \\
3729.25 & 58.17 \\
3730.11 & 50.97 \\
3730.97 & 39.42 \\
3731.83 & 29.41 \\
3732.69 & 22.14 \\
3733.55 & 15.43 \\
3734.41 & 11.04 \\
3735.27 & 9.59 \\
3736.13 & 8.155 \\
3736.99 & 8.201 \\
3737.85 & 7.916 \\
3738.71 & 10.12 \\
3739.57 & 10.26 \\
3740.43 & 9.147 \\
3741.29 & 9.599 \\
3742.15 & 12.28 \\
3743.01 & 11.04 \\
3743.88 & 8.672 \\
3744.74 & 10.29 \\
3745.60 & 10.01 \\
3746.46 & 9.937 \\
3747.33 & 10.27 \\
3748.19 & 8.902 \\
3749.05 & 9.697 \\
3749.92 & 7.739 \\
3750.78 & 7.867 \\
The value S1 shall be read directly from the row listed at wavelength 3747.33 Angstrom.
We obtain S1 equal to 10.27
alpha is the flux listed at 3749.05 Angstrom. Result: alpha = 9.697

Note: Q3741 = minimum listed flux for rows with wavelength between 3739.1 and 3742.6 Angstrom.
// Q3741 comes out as 9.147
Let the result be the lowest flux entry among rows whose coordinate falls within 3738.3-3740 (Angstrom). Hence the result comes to 10.12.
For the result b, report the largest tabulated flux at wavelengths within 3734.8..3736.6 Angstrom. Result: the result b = 9.59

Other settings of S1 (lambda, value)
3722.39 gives 42.36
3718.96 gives 25.48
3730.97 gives 39.42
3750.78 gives 7.867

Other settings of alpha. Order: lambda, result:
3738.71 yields 10.12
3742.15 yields 12.28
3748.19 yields 8.902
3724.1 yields 55.54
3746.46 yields 9.937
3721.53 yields 37.45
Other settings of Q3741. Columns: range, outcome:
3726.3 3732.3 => 29.41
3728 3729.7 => 58.17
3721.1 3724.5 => 37.45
